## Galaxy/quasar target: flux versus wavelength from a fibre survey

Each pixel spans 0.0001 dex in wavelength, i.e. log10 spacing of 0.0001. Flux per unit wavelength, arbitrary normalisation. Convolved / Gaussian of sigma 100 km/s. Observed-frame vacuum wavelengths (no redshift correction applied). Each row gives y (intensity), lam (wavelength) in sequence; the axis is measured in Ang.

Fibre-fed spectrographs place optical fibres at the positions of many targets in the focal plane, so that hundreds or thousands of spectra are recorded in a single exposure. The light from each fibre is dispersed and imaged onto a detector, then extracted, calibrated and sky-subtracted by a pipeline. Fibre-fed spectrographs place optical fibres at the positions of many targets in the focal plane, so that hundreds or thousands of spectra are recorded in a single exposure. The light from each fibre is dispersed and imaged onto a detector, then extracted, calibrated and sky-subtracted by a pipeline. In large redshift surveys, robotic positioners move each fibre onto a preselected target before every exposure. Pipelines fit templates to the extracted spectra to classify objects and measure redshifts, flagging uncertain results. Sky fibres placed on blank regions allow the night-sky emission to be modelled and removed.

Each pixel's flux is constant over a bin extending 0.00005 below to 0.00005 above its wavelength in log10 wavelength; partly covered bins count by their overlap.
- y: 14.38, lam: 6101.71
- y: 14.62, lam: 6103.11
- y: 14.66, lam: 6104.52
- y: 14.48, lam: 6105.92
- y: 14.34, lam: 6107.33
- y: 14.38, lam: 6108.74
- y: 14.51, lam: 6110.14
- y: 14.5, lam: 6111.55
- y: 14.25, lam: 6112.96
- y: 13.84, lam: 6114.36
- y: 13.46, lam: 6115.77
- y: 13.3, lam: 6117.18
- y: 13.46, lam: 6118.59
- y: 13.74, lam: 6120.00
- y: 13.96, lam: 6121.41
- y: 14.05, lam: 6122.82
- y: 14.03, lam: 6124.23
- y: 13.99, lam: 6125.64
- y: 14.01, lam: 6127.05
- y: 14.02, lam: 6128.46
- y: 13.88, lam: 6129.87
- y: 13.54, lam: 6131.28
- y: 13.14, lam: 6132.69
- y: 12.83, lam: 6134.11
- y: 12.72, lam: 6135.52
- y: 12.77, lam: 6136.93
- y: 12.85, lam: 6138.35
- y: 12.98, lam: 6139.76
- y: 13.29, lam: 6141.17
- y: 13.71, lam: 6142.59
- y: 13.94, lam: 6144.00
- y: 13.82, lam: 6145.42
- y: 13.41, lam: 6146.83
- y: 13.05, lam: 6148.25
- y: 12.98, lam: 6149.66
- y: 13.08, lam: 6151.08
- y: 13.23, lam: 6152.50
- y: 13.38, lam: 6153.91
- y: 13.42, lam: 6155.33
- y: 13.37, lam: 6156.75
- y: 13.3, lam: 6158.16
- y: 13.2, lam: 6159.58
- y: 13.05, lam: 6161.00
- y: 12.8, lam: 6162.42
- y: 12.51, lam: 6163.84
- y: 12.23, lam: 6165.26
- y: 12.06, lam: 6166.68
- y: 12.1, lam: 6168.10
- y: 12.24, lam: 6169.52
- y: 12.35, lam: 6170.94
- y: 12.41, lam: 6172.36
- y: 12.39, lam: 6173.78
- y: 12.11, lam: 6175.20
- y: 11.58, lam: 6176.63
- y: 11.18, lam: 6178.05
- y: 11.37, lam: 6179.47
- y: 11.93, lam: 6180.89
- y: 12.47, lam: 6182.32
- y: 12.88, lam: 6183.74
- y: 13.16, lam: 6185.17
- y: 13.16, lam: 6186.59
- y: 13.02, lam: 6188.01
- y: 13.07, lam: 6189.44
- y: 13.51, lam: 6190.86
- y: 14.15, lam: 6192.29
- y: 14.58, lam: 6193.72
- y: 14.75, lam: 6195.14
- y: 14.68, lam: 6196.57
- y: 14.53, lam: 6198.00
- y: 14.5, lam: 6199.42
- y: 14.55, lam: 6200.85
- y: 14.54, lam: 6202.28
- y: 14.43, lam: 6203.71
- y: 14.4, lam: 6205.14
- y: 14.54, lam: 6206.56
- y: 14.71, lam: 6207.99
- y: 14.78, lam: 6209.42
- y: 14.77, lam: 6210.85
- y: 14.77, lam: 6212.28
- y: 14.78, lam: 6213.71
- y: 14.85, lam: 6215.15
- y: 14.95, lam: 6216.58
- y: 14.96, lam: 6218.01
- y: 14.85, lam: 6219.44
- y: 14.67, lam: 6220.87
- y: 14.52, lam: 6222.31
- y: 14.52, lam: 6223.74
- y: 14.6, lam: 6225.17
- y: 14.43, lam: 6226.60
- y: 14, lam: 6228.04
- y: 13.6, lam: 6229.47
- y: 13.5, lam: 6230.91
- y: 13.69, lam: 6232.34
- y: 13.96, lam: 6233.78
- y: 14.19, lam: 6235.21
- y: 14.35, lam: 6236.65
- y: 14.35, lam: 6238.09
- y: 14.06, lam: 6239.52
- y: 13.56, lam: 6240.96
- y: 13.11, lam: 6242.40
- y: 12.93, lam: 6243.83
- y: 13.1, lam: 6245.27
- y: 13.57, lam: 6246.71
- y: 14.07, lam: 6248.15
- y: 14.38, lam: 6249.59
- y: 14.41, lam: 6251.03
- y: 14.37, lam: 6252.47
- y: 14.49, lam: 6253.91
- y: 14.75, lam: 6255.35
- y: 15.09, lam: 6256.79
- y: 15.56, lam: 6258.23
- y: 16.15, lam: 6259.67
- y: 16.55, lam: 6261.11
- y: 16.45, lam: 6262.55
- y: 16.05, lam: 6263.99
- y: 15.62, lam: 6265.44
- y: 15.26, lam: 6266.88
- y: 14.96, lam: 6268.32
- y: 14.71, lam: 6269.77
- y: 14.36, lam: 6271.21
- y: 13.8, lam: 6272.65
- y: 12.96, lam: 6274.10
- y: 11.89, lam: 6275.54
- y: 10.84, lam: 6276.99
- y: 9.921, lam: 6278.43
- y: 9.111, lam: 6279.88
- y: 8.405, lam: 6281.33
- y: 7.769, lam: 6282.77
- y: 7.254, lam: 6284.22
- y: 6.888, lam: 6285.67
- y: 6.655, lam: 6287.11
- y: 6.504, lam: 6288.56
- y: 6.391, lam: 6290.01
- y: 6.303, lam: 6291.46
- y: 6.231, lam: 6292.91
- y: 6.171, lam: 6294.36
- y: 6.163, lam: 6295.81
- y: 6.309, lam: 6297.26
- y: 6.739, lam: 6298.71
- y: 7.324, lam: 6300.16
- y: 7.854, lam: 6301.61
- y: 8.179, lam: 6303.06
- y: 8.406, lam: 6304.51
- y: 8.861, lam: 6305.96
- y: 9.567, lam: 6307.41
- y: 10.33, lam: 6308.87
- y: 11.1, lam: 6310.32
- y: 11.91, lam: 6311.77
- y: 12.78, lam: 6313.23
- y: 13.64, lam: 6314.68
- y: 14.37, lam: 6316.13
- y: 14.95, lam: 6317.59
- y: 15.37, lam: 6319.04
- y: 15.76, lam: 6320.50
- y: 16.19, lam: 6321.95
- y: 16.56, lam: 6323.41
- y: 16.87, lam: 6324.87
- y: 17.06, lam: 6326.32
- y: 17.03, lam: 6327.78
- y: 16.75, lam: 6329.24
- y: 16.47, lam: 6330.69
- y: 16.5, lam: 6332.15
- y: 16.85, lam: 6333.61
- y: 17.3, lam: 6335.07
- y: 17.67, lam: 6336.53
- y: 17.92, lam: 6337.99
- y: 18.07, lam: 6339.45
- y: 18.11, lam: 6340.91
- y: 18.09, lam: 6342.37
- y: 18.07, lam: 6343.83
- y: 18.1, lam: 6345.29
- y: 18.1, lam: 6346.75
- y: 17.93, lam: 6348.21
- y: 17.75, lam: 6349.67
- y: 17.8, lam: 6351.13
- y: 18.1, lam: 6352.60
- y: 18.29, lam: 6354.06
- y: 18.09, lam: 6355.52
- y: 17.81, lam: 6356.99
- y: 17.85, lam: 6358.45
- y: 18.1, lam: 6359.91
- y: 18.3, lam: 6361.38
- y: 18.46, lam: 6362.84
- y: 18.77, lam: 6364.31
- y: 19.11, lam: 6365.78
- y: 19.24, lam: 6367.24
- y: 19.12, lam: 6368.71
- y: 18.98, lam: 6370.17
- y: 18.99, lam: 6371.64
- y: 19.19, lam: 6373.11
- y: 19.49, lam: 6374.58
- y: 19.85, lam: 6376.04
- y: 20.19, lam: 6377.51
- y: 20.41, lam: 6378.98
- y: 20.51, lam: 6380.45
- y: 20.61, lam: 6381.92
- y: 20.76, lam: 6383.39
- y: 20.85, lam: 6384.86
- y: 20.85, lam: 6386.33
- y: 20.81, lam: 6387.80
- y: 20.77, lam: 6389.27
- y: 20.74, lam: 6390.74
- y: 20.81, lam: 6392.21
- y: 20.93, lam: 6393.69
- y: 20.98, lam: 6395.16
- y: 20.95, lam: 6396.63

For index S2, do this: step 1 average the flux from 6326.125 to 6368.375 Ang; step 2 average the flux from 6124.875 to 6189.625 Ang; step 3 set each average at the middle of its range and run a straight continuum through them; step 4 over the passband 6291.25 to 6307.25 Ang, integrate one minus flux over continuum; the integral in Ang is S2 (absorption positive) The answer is 9.0 Ang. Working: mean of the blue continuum 12.9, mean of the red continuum 17.9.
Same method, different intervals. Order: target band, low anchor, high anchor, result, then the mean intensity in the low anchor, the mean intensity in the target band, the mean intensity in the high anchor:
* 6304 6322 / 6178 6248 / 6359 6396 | 5.2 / 14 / 12.5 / 19.9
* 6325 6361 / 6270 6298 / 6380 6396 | -5.0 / 8.73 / 17.7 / 20.8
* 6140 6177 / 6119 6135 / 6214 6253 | 2.5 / 13.7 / 12.9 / 14.1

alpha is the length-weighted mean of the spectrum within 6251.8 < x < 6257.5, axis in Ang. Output 14.7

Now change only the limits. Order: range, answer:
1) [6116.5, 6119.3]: 13.4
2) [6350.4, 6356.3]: 18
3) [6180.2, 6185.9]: 12.6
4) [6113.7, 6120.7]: 13.5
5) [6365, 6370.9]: 19.1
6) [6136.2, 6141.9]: 13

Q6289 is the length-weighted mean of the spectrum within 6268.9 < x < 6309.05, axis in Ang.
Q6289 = 8.78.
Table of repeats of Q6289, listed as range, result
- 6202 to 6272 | 14.6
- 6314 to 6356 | 17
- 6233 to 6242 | 14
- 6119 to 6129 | 14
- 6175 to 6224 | 13.9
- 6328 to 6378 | 18.2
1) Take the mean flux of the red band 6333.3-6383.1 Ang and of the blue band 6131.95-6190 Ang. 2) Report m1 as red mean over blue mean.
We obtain 1.45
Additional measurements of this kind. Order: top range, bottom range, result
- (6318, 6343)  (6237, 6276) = 1.17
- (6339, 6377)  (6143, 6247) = 1.36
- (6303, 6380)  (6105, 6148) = 1.22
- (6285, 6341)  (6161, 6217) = 0.90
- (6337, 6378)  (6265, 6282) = 1.47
